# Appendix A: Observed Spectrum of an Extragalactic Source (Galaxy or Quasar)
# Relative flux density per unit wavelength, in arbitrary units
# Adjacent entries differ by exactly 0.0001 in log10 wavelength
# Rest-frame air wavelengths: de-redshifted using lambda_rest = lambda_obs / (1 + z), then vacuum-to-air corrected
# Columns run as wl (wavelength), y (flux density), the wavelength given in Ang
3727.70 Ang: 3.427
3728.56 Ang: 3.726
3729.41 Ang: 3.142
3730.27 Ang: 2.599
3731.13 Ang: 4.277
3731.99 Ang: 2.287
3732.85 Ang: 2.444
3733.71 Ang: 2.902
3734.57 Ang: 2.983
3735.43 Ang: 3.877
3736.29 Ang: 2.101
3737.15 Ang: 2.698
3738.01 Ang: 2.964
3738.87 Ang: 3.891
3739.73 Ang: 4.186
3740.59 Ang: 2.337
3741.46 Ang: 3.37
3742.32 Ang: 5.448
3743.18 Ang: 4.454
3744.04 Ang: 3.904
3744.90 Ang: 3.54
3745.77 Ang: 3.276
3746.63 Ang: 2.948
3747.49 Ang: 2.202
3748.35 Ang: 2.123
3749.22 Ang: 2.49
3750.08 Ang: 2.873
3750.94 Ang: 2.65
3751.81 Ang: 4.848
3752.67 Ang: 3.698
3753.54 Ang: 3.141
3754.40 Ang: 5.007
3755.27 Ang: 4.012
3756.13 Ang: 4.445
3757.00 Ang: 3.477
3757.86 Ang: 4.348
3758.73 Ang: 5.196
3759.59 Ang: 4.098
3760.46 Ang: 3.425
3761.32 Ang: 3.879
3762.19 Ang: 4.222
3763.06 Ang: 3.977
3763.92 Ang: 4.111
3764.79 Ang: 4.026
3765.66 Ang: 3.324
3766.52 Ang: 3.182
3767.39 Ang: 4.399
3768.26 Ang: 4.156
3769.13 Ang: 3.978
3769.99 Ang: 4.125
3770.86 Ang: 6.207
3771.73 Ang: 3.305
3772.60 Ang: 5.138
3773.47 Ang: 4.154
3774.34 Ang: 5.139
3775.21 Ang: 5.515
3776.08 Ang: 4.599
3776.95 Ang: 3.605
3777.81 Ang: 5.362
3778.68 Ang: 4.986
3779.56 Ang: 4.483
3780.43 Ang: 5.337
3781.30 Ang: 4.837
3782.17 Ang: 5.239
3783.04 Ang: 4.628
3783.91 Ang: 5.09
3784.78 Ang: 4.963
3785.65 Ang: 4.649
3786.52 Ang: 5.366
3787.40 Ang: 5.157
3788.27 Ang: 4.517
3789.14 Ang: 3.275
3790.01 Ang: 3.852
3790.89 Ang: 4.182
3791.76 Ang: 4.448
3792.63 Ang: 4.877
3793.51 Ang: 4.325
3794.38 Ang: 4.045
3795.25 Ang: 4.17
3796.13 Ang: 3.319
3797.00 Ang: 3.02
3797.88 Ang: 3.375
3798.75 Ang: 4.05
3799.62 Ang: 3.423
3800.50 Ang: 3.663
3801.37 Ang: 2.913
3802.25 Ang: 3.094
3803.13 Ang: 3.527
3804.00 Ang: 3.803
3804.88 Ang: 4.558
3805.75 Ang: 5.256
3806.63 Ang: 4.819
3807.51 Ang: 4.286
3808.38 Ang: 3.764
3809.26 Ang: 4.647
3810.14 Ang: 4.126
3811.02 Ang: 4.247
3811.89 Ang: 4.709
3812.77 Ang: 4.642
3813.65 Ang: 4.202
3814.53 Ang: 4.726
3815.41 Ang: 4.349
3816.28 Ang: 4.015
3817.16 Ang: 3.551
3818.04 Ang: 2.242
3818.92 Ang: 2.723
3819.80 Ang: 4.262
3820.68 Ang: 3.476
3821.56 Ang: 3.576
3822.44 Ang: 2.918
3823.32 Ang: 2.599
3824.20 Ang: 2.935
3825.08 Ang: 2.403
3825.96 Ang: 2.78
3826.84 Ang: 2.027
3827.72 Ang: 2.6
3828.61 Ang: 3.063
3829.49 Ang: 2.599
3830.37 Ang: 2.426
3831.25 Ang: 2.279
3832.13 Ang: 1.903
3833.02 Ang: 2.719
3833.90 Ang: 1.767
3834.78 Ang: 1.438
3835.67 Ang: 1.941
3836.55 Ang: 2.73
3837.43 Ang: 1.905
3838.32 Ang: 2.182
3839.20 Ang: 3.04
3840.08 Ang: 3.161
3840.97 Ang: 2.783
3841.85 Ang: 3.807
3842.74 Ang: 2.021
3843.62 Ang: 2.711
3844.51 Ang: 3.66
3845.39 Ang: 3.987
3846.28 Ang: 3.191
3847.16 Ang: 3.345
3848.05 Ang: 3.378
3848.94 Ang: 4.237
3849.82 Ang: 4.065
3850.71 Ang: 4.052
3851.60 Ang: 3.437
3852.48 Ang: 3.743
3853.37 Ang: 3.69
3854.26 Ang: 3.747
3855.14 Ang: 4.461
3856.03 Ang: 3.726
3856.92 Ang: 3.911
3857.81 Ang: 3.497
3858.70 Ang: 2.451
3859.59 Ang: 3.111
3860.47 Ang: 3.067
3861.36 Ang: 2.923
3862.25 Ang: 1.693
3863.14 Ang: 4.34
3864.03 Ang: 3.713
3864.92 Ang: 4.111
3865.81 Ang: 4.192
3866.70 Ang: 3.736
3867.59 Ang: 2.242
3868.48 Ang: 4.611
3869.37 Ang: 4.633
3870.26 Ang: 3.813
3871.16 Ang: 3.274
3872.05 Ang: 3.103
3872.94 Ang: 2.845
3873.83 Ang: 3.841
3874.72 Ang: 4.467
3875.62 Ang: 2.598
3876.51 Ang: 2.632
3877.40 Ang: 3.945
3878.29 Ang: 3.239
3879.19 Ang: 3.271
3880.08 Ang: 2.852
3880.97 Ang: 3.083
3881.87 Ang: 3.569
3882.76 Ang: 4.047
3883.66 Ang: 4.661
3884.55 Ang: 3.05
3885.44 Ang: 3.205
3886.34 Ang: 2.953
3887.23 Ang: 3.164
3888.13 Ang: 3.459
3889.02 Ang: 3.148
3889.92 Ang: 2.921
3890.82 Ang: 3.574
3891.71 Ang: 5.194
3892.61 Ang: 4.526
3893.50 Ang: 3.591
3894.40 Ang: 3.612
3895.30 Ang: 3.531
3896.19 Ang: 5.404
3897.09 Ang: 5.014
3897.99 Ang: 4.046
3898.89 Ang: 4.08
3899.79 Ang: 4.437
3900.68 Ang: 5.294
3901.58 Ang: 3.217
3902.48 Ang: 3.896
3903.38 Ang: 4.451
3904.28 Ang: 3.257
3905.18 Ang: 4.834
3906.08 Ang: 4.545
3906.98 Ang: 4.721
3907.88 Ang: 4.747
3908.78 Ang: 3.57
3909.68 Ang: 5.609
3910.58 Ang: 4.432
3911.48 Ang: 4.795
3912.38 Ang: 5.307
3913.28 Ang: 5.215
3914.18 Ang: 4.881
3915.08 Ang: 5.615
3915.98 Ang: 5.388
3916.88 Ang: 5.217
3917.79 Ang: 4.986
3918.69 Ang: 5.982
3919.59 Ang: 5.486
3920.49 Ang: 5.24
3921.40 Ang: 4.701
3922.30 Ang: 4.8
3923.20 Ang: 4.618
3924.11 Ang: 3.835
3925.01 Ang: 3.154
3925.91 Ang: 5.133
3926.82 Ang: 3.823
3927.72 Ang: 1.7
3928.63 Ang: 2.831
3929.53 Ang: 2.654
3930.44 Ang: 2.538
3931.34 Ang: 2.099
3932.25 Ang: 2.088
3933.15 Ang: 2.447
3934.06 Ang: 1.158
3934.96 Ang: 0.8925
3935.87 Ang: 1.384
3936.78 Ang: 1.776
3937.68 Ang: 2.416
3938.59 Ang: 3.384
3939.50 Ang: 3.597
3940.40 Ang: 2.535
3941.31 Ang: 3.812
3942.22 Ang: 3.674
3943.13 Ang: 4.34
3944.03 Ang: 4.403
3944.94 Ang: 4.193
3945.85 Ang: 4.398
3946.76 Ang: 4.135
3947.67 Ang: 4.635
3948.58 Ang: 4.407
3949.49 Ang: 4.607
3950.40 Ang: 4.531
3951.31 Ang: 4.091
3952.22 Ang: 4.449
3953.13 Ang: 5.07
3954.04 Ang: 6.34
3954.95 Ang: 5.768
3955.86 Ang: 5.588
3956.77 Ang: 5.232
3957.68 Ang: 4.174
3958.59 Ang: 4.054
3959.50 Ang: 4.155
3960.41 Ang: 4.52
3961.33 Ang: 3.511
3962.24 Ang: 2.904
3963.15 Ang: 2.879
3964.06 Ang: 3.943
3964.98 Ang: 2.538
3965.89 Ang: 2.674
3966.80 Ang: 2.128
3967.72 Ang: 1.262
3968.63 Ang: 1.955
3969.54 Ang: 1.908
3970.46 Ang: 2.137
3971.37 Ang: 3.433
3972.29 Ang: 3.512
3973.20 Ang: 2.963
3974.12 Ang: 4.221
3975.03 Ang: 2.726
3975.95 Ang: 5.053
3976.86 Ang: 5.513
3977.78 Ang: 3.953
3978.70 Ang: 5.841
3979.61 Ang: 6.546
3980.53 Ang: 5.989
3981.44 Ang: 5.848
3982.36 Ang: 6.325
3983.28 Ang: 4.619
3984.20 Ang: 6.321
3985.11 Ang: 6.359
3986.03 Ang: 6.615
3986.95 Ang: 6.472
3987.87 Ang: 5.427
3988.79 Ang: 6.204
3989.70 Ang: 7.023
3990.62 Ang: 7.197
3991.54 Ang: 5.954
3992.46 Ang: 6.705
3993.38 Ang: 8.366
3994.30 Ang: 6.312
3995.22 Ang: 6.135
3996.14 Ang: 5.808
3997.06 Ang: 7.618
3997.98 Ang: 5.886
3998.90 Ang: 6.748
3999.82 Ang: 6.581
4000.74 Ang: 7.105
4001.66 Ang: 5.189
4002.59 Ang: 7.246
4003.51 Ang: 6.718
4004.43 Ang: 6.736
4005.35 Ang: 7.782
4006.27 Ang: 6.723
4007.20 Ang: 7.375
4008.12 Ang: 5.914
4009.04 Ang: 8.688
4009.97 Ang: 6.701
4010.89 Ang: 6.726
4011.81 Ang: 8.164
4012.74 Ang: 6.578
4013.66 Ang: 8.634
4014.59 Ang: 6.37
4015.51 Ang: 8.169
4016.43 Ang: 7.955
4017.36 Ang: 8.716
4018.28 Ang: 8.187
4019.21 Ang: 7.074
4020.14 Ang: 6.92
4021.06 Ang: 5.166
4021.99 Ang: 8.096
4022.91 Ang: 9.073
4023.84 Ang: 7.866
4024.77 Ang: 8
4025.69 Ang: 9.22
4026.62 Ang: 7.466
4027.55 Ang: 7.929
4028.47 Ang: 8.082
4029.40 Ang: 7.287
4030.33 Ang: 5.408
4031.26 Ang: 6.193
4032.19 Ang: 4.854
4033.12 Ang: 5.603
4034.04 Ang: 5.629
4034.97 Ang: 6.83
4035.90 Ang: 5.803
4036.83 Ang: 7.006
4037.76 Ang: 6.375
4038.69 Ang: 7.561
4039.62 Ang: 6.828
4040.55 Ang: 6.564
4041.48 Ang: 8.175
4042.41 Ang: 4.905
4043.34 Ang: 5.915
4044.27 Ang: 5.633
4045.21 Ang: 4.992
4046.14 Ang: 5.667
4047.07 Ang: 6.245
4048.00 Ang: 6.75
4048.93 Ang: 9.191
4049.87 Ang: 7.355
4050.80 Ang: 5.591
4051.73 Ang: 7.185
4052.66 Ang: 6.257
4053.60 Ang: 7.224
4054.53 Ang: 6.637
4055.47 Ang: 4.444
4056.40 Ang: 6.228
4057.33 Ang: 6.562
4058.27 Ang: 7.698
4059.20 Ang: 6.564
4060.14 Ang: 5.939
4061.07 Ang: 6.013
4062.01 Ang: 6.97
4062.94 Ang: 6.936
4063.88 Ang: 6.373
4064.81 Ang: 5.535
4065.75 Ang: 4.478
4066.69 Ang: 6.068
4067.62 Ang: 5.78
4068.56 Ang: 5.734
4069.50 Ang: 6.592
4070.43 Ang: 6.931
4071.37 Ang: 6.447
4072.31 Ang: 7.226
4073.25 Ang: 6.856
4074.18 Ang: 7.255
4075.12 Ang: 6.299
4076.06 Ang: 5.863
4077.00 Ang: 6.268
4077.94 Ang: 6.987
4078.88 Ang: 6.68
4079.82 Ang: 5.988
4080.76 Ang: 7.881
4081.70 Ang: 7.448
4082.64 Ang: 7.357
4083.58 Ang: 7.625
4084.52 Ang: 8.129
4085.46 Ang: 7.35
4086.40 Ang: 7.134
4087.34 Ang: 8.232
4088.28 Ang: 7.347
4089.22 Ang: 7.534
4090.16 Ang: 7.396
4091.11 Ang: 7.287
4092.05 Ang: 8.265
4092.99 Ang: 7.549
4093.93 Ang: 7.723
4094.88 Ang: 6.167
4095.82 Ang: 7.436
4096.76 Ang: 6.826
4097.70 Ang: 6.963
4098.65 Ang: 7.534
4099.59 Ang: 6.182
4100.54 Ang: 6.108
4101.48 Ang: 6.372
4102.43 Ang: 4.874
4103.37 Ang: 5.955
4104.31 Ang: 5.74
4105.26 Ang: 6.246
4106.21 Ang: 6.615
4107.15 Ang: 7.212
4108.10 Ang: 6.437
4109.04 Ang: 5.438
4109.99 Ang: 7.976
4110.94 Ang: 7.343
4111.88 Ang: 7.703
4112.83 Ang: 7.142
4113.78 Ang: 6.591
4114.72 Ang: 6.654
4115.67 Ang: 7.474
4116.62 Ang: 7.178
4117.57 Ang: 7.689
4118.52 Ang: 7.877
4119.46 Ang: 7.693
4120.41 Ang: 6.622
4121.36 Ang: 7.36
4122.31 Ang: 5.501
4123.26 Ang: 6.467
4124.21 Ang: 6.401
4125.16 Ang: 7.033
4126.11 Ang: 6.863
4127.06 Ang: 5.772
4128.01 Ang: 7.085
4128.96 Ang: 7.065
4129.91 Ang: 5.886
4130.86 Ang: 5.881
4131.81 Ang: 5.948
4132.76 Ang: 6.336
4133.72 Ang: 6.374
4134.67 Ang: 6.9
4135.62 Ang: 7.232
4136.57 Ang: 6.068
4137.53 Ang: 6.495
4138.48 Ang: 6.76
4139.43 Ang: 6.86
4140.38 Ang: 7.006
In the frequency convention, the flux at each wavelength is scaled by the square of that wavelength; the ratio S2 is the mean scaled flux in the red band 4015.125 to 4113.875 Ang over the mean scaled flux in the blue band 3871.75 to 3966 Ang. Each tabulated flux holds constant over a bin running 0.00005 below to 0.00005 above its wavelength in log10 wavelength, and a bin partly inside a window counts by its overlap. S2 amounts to 1.87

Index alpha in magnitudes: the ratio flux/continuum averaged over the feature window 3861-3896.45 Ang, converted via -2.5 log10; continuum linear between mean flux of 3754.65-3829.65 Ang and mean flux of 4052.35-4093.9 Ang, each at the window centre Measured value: 0.34 mag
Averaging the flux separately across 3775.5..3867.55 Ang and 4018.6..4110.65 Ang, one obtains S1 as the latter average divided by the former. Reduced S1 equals 1.85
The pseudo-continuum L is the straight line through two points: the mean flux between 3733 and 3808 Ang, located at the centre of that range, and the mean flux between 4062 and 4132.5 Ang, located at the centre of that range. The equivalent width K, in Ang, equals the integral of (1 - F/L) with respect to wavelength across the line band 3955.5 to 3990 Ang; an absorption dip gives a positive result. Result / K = 8.2 Ang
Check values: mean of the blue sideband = 4.01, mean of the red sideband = 6.78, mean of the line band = 4.37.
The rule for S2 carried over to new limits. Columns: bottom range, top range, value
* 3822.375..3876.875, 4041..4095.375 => 2.39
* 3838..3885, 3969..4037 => 1.99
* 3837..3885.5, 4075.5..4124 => 2.29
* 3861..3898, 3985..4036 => 2.06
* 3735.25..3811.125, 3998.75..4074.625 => 1.92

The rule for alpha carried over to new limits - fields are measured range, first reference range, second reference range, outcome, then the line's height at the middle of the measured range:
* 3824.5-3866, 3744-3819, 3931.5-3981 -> 0.28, 3.95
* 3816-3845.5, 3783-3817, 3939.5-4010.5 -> 0.50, 4.35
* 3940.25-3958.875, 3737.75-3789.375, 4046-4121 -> 0.25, 5.68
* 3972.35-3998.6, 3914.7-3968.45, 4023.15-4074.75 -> -0.18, 4.92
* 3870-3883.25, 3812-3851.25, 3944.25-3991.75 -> 0.06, 3.55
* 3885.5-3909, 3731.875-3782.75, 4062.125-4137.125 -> 0.25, 5.07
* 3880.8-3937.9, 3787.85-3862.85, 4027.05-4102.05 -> 0.16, 4.56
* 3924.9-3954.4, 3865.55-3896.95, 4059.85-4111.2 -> 0.31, 4.51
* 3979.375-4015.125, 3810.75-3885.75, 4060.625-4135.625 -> -0.23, 5.37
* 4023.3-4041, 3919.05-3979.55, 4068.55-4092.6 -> -0.18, 5.84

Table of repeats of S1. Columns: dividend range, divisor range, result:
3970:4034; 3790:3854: 1.89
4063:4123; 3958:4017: 1.23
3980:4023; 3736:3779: 1.76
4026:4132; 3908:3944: 1.77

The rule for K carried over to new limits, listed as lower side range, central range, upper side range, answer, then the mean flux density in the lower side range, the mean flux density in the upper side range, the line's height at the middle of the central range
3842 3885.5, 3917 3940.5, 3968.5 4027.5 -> 7.4 Ang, 3.5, 6.37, 4.89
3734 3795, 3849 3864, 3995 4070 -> 4.4 Ang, 4.07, 6.75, 4.99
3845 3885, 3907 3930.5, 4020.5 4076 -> -0.5 Ang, 3.55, 6.6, 4.44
